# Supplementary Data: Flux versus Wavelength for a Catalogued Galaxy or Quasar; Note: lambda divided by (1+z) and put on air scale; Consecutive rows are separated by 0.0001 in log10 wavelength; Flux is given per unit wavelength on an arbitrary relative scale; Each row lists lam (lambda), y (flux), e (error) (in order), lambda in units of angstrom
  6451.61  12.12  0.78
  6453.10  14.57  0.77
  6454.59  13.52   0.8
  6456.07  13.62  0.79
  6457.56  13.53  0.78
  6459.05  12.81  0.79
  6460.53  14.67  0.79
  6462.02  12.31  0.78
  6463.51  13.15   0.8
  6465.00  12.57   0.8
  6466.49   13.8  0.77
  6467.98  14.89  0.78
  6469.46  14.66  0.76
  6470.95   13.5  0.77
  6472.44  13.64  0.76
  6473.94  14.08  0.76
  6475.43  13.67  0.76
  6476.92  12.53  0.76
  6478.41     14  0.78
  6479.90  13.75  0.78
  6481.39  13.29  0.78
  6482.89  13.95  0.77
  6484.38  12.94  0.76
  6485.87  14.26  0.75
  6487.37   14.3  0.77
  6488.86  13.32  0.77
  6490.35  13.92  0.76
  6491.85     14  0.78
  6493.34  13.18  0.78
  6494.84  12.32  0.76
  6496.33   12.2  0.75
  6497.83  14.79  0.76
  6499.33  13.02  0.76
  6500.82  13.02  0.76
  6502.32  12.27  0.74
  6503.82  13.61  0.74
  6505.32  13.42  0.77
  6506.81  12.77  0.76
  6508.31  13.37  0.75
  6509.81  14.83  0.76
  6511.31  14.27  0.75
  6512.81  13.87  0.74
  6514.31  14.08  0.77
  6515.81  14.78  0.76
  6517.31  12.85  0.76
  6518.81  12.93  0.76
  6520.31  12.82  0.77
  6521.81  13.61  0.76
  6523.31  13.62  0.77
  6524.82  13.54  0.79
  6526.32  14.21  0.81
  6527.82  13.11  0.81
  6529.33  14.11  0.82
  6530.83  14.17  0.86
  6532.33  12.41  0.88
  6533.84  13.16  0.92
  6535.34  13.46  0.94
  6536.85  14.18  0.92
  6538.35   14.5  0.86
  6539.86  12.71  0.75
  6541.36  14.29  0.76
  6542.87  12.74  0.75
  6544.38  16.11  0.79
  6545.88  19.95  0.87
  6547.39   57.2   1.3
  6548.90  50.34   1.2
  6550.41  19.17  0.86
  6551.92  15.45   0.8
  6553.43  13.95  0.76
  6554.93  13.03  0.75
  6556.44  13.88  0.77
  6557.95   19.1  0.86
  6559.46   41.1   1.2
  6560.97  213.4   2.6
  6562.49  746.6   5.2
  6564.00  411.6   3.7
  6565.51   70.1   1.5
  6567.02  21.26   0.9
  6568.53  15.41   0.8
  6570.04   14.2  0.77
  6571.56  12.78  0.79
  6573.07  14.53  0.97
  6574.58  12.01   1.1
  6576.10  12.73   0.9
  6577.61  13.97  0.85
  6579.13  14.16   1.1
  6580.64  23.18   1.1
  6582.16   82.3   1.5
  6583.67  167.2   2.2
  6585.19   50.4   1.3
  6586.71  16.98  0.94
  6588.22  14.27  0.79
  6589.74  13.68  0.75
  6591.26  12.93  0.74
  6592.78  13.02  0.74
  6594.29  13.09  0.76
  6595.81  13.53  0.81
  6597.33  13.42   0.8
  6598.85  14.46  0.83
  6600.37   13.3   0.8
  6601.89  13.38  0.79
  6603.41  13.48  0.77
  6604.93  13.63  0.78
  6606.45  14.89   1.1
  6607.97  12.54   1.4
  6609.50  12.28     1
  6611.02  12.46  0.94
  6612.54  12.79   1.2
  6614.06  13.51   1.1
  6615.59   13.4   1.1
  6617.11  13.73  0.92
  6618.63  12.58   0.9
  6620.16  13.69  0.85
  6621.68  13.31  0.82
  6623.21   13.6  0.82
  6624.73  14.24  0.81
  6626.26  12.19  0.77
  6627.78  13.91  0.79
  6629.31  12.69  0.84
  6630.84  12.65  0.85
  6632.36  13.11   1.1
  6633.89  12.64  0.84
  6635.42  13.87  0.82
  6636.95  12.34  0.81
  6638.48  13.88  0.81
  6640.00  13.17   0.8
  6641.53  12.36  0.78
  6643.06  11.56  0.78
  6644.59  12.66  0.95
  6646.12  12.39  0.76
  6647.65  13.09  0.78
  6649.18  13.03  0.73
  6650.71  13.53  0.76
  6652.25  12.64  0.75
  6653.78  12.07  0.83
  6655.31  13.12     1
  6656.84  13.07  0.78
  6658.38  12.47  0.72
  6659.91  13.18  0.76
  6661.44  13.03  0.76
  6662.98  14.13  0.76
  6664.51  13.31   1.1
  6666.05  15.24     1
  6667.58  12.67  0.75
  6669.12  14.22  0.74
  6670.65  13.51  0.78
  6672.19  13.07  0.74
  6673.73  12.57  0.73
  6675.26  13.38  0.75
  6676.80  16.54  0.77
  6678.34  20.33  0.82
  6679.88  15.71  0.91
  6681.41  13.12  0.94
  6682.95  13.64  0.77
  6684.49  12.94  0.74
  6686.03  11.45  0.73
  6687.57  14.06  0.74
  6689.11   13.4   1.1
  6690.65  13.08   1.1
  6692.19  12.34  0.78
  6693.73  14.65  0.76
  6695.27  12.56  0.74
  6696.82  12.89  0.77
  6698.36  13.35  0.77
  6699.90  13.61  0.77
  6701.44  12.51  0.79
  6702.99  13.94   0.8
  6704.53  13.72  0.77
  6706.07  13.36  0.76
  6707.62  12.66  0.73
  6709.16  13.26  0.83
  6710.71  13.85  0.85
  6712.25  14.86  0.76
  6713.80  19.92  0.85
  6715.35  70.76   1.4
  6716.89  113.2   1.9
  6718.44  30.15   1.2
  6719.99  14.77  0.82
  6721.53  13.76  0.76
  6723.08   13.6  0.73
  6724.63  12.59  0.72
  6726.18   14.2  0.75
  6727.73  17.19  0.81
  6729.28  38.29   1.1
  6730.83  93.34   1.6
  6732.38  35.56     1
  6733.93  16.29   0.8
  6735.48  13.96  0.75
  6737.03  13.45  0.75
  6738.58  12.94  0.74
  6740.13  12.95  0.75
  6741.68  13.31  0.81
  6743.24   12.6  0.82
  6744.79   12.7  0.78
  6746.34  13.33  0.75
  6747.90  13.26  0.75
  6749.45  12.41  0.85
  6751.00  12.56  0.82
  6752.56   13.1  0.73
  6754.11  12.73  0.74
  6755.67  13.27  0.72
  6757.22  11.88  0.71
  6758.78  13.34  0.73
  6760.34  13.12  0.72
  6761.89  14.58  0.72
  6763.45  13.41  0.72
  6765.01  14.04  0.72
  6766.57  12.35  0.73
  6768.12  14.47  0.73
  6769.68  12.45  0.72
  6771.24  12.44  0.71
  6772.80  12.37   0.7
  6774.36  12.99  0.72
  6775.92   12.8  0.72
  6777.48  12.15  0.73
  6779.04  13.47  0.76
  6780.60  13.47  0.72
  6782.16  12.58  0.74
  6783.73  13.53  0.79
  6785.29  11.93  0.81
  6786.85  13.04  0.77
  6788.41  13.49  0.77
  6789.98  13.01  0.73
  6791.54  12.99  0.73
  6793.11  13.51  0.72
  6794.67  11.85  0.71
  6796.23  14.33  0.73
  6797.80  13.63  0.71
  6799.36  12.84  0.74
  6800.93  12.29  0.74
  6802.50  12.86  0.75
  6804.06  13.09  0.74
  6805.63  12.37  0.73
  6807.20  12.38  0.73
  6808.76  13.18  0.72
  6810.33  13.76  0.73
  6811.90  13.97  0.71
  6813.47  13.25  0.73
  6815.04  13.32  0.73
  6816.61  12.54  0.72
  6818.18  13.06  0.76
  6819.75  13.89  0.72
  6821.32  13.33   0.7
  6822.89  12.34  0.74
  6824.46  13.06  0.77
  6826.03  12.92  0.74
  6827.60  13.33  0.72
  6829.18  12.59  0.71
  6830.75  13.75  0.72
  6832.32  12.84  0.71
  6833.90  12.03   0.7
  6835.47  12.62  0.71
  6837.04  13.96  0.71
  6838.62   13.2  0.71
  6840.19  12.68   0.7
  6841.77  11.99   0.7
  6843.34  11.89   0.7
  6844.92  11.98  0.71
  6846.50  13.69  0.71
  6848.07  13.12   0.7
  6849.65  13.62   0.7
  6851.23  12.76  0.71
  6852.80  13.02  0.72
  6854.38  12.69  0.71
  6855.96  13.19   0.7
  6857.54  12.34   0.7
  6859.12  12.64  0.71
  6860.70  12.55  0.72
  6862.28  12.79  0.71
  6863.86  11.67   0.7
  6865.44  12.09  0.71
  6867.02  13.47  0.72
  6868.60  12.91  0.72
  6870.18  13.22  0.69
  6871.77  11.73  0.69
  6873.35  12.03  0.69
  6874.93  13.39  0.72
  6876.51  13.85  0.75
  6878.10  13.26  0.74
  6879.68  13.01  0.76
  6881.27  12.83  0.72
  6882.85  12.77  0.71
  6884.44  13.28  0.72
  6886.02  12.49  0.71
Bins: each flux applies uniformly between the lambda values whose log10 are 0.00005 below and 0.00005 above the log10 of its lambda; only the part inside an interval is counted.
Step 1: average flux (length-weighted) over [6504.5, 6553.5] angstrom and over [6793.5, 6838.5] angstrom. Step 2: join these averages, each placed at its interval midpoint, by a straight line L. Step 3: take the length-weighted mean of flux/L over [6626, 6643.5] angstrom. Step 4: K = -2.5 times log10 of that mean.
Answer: 0.18 mag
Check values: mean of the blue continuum 16.6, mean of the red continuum 13.1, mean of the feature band 12.9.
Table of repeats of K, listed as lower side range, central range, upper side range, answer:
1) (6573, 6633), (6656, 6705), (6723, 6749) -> 0.456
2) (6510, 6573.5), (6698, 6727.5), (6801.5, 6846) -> 0.181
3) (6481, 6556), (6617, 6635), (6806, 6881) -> 0.113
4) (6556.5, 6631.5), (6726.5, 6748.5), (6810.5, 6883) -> 0.241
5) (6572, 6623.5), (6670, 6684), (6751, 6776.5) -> 0.190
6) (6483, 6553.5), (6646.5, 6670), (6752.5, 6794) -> 0.076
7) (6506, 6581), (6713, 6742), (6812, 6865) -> -0.205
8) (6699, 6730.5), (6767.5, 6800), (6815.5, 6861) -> 0.362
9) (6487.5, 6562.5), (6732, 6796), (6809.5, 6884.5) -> 0.231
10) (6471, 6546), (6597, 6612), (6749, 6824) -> 0.006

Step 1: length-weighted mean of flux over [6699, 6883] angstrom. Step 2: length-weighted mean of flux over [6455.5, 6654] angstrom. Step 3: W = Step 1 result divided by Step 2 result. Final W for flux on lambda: 0.58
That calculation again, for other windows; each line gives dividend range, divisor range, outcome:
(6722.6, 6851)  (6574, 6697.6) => 0.88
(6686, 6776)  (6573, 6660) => 1.04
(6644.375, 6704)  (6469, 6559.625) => 0.87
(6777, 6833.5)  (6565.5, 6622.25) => 0.60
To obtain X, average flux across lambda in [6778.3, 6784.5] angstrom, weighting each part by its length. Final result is 13.2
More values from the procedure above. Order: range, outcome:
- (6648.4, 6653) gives 13.1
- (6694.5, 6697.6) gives 12.7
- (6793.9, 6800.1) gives 13.2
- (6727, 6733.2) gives 46.1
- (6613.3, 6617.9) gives 13.5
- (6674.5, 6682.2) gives 15.8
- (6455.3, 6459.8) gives 13.3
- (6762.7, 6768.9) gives 13.6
